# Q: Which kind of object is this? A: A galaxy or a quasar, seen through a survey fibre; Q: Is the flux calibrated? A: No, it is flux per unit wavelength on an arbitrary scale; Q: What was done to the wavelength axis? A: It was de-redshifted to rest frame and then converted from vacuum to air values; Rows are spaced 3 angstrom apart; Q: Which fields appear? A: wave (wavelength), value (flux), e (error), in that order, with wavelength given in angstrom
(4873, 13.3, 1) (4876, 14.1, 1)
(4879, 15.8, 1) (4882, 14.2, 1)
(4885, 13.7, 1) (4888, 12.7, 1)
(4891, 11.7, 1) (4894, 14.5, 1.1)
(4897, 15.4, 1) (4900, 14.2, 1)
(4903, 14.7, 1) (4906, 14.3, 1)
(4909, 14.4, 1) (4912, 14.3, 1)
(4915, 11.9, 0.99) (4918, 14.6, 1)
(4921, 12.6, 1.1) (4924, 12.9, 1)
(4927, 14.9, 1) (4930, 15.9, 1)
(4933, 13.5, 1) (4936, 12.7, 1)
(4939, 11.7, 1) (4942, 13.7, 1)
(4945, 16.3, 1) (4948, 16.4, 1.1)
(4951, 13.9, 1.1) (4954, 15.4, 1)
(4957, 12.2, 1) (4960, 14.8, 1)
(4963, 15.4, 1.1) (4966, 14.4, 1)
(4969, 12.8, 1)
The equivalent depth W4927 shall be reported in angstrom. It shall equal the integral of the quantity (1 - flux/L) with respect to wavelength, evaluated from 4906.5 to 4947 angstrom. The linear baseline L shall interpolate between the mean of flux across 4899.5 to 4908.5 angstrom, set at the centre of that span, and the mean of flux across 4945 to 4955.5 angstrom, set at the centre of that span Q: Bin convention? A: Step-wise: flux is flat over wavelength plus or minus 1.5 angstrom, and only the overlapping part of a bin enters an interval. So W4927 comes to 2.9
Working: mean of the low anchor 14.4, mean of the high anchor 15.4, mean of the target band 13.8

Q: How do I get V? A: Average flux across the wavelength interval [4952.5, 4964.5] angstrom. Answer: 14.5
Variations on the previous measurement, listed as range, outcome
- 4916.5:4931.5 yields 14.2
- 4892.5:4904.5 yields 14.7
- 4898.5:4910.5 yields 14.4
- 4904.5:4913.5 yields 14.3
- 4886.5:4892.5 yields 12.2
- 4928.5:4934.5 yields 14.7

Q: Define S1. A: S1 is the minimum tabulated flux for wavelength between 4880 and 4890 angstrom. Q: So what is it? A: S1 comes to 12.7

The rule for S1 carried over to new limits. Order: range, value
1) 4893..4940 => 11.7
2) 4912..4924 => 11.9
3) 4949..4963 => 12.2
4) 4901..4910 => 14.3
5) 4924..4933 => 12.9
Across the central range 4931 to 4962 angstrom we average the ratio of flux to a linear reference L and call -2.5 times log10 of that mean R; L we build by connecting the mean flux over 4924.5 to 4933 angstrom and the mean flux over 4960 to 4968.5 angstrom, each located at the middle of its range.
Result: 0.045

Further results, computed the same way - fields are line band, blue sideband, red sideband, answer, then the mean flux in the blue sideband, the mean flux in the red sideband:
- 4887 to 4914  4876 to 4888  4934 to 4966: 0.02 mag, 14.3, 14.2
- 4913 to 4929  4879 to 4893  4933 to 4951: 0.03 mag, 13.4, 14.1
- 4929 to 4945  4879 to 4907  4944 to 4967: 0.07 mag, 14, 14.8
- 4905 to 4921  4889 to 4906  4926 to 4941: 0.01 mag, 14.1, 13.7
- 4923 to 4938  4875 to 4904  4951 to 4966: 0.03 mag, 14.1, 14.4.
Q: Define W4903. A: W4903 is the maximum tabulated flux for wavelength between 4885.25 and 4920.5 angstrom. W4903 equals 15.4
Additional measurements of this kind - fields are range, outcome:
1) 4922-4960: 16.4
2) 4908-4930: 15.9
